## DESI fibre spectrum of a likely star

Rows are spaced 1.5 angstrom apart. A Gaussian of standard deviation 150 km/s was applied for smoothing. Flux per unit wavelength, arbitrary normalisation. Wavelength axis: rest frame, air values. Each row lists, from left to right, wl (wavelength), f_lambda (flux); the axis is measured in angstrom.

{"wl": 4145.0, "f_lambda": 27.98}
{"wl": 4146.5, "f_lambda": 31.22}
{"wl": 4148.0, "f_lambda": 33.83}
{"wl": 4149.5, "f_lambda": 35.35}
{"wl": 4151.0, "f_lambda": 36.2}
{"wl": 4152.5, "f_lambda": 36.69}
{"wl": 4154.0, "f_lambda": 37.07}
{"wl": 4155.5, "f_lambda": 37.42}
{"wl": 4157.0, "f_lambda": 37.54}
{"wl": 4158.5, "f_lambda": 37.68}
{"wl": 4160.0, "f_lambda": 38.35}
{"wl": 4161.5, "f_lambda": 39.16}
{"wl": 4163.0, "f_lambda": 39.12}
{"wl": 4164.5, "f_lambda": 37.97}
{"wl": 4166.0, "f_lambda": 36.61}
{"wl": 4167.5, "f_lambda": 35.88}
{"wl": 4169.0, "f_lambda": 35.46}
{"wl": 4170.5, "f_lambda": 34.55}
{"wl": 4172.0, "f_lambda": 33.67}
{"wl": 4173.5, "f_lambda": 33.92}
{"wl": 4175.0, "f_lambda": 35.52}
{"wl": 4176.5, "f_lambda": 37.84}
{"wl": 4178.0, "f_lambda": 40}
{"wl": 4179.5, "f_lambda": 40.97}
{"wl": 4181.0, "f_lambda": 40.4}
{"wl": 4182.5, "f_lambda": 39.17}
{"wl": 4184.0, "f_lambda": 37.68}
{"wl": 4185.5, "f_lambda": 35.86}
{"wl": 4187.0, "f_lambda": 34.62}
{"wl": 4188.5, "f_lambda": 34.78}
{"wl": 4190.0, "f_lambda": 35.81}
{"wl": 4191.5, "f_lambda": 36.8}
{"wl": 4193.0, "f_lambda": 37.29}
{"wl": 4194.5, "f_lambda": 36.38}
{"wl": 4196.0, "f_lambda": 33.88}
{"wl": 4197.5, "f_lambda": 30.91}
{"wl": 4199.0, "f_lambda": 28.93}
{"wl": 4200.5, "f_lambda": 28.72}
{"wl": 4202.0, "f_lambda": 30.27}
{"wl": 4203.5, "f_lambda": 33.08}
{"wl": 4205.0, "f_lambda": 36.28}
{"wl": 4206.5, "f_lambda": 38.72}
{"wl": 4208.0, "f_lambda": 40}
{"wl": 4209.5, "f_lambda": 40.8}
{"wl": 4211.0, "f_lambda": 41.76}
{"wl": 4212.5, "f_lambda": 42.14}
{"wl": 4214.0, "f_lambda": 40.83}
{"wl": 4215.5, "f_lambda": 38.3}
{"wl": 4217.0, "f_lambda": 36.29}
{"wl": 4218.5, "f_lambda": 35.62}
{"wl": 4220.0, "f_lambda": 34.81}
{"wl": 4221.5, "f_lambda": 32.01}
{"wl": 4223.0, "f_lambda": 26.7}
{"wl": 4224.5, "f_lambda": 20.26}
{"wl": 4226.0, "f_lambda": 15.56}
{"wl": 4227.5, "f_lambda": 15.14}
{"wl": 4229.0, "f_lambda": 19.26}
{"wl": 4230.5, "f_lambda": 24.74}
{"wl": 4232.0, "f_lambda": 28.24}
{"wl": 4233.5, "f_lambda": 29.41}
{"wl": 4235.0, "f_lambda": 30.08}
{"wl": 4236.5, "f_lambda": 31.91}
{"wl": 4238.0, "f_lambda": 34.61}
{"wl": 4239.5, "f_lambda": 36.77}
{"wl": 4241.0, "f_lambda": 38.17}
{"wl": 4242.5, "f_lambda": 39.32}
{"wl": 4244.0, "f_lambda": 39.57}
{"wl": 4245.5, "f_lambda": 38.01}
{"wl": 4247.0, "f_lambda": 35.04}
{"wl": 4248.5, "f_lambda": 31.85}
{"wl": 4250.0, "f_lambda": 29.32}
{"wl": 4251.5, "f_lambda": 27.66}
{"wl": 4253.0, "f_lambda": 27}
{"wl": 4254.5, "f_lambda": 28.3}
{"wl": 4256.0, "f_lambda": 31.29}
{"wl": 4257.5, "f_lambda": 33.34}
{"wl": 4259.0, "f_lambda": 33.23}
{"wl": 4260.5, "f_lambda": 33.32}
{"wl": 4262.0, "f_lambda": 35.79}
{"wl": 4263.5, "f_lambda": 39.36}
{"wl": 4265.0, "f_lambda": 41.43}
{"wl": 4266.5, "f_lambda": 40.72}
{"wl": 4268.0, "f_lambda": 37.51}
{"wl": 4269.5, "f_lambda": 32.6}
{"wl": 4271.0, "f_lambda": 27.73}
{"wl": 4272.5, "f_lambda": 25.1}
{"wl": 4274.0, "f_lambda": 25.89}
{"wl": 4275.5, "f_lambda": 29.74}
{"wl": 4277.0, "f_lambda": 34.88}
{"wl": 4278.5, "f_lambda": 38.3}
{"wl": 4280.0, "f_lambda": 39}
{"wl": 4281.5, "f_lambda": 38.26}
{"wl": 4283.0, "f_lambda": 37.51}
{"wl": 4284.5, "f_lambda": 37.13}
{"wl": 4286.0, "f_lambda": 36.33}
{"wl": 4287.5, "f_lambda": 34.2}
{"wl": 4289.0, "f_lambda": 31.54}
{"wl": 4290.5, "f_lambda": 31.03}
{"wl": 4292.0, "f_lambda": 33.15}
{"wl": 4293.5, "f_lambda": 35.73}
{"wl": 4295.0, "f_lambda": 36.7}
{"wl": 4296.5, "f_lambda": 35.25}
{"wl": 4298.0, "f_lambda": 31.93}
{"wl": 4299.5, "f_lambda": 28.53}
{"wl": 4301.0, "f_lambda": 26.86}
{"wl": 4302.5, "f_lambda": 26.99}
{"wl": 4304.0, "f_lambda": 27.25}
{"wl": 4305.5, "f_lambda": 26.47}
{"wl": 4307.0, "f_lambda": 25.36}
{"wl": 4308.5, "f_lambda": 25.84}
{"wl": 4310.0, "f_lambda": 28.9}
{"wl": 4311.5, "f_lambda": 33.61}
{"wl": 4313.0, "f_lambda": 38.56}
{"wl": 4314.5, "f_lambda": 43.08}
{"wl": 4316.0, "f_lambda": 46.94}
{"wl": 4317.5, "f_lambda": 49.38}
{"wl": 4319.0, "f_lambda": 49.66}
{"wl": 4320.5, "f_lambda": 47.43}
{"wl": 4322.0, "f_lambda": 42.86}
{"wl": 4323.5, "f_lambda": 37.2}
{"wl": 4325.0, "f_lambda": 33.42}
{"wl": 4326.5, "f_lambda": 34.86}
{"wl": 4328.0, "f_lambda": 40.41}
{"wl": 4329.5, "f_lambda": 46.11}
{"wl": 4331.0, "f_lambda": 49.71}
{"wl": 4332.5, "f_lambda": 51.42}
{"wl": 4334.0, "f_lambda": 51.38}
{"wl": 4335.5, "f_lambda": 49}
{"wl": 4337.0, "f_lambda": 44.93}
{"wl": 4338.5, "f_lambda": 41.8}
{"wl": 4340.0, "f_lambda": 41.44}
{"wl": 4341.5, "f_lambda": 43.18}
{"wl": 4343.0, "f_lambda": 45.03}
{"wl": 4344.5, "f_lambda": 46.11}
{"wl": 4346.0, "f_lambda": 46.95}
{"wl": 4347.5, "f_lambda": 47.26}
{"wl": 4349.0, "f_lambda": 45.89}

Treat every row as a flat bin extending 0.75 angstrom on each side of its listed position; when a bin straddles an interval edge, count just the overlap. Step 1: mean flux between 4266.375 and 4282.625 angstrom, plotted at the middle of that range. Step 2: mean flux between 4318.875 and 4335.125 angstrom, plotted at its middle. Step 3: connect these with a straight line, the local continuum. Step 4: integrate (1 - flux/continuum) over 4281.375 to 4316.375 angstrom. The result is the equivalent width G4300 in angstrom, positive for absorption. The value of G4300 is 4.8 angstrom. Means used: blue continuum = 33.4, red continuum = 43.9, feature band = 33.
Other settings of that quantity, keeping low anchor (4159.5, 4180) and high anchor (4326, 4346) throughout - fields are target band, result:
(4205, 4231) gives 4.74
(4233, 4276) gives 8.24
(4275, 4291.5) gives 2.83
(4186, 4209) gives 2.32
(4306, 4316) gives 2.39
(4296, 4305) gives 2.95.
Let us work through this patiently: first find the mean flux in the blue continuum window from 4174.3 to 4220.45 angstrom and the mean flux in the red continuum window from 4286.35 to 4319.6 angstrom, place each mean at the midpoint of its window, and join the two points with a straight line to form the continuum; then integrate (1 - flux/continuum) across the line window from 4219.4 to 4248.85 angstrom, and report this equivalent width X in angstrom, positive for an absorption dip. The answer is 4.64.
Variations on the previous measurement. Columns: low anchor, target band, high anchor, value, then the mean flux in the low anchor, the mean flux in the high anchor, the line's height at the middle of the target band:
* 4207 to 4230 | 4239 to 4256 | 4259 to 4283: -0.07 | 32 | 34.7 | 33.5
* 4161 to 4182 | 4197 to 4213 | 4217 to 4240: -2.01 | 37.2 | 27.9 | 31.7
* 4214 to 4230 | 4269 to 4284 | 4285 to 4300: -0.29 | 28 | 33.6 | 32.3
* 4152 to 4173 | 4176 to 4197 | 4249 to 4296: -0.56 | 36.9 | 33.6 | 36.2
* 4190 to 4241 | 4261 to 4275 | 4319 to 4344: 1.37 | 32.5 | 44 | 37.7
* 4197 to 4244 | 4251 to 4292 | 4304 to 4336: 3.06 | 32.4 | 40.2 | 36.4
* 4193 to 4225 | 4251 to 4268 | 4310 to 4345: 1.99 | 34.8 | 43.5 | 38.5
